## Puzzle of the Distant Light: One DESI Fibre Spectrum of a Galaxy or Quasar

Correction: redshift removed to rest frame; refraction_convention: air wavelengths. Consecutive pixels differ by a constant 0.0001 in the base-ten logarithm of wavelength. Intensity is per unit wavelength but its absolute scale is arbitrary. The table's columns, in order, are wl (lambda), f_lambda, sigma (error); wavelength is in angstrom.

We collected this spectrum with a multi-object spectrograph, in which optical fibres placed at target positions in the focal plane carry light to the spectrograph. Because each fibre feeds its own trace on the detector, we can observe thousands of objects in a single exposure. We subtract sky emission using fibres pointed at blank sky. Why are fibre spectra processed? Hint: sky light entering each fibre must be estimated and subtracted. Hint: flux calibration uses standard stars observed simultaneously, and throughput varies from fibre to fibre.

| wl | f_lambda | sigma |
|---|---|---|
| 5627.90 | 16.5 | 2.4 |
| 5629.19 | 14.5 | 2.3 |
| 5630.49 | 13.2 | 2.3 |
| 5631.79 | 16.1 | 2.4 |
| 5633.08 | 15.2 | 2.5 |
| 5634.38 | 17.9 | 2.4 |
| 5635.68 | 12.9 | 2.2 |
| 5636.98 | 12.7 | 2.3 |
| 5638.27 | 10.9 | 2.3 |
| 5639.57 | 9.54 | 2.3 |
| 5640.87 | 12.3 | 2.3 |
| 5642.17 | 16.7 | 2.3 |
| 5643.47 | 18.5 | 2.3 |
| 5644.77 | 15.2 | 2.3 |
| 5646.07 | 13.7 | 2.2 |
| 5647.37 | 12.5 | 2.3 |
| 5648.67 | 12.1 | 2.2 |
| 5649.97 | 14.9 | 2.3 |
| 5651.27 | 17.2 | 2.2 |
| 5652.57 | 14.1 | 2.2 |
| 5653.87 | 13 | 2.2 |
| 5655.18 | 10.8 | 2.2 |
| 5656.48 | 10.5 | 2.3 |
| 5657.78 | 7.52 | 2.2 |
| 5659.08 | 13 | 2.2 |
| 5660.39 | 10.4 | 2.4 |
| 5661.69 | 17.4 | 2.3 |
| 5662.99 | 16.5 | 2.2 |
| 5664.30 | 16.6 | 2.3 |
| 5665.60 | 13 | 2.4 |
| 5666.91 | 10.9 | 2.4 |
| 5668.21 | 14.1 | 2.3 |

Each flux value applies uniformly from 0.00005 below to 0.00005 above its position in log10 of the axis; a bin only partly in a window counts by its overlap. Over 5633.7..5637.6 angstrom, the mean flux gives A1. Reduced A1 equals 14.5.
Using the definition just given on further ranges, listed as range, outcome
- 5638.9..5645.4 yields 14.4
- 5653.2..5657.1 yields 11.4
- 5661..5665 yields 16.7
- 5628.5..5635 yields 15.4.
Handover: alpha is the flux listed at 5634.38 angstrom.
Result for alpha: 17.9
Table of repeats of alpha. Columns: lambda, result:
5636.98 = 12.7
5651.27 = 17.2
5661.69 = 17.4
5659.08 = 13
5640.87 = 12.3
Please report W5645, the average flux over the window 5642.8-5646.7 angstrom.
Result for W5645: 15.8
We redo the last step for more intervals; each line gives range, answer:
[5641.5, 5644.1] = 17.5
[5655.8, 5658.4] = 9.07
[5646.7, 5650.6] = 13.2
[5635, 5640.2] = 11.6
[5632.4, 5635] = 16.6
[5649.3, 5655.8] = 14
